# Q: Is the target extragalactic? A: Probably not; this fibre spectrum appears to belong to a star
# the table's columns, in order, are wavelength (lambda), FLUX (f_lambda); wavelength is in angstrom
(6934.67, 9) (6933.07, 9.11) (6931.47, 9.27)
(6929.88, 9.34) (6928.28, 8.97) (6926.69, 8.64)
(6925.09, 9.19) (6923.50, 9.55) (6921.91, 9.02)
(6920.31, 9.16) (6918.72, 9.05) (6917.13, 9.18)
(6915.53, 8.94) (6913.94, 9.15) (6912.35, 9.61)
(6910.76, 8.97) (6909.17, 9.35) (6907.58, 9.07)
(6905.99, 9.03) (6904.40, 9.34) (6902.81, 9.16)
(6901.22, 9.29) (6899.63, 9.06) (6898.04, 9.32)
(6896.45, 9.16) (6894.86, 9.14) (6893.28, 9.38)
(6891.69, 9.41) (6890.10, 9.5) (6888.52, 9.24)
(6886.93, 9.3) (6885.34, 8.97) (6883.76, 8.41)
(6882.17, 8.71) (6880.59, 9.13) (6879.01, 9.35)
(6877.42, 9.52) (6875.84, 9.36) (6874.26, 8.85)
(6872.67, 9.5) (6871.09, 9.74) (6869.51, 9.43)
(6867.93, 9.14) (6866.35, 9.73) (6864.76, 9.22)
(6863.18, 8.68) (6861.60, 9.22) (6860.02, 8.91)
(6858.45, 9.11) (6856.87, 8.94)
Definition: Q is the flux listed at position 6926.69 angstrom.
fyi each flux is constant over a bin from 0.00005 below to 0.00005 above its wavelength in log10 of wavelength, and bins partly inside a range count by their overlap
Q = 8.64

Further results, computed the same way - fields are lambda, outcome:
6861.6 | 9.22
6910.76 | 8.97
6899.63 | 9.06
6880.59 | 9.13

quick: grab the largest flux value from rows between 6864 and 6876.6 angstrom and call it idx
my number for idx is 9.74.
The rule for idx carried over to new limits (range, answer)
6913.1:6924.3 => 9.55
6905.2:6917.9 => 9.61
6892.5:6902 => 9.38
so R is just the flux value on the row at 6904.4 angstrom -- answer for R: 9.34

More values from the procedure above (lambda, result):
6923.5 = 9.55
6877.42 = 9.52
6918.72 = 9.05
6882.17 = 8.71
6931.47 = 9.27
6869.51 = 9.43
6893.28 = 9.38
